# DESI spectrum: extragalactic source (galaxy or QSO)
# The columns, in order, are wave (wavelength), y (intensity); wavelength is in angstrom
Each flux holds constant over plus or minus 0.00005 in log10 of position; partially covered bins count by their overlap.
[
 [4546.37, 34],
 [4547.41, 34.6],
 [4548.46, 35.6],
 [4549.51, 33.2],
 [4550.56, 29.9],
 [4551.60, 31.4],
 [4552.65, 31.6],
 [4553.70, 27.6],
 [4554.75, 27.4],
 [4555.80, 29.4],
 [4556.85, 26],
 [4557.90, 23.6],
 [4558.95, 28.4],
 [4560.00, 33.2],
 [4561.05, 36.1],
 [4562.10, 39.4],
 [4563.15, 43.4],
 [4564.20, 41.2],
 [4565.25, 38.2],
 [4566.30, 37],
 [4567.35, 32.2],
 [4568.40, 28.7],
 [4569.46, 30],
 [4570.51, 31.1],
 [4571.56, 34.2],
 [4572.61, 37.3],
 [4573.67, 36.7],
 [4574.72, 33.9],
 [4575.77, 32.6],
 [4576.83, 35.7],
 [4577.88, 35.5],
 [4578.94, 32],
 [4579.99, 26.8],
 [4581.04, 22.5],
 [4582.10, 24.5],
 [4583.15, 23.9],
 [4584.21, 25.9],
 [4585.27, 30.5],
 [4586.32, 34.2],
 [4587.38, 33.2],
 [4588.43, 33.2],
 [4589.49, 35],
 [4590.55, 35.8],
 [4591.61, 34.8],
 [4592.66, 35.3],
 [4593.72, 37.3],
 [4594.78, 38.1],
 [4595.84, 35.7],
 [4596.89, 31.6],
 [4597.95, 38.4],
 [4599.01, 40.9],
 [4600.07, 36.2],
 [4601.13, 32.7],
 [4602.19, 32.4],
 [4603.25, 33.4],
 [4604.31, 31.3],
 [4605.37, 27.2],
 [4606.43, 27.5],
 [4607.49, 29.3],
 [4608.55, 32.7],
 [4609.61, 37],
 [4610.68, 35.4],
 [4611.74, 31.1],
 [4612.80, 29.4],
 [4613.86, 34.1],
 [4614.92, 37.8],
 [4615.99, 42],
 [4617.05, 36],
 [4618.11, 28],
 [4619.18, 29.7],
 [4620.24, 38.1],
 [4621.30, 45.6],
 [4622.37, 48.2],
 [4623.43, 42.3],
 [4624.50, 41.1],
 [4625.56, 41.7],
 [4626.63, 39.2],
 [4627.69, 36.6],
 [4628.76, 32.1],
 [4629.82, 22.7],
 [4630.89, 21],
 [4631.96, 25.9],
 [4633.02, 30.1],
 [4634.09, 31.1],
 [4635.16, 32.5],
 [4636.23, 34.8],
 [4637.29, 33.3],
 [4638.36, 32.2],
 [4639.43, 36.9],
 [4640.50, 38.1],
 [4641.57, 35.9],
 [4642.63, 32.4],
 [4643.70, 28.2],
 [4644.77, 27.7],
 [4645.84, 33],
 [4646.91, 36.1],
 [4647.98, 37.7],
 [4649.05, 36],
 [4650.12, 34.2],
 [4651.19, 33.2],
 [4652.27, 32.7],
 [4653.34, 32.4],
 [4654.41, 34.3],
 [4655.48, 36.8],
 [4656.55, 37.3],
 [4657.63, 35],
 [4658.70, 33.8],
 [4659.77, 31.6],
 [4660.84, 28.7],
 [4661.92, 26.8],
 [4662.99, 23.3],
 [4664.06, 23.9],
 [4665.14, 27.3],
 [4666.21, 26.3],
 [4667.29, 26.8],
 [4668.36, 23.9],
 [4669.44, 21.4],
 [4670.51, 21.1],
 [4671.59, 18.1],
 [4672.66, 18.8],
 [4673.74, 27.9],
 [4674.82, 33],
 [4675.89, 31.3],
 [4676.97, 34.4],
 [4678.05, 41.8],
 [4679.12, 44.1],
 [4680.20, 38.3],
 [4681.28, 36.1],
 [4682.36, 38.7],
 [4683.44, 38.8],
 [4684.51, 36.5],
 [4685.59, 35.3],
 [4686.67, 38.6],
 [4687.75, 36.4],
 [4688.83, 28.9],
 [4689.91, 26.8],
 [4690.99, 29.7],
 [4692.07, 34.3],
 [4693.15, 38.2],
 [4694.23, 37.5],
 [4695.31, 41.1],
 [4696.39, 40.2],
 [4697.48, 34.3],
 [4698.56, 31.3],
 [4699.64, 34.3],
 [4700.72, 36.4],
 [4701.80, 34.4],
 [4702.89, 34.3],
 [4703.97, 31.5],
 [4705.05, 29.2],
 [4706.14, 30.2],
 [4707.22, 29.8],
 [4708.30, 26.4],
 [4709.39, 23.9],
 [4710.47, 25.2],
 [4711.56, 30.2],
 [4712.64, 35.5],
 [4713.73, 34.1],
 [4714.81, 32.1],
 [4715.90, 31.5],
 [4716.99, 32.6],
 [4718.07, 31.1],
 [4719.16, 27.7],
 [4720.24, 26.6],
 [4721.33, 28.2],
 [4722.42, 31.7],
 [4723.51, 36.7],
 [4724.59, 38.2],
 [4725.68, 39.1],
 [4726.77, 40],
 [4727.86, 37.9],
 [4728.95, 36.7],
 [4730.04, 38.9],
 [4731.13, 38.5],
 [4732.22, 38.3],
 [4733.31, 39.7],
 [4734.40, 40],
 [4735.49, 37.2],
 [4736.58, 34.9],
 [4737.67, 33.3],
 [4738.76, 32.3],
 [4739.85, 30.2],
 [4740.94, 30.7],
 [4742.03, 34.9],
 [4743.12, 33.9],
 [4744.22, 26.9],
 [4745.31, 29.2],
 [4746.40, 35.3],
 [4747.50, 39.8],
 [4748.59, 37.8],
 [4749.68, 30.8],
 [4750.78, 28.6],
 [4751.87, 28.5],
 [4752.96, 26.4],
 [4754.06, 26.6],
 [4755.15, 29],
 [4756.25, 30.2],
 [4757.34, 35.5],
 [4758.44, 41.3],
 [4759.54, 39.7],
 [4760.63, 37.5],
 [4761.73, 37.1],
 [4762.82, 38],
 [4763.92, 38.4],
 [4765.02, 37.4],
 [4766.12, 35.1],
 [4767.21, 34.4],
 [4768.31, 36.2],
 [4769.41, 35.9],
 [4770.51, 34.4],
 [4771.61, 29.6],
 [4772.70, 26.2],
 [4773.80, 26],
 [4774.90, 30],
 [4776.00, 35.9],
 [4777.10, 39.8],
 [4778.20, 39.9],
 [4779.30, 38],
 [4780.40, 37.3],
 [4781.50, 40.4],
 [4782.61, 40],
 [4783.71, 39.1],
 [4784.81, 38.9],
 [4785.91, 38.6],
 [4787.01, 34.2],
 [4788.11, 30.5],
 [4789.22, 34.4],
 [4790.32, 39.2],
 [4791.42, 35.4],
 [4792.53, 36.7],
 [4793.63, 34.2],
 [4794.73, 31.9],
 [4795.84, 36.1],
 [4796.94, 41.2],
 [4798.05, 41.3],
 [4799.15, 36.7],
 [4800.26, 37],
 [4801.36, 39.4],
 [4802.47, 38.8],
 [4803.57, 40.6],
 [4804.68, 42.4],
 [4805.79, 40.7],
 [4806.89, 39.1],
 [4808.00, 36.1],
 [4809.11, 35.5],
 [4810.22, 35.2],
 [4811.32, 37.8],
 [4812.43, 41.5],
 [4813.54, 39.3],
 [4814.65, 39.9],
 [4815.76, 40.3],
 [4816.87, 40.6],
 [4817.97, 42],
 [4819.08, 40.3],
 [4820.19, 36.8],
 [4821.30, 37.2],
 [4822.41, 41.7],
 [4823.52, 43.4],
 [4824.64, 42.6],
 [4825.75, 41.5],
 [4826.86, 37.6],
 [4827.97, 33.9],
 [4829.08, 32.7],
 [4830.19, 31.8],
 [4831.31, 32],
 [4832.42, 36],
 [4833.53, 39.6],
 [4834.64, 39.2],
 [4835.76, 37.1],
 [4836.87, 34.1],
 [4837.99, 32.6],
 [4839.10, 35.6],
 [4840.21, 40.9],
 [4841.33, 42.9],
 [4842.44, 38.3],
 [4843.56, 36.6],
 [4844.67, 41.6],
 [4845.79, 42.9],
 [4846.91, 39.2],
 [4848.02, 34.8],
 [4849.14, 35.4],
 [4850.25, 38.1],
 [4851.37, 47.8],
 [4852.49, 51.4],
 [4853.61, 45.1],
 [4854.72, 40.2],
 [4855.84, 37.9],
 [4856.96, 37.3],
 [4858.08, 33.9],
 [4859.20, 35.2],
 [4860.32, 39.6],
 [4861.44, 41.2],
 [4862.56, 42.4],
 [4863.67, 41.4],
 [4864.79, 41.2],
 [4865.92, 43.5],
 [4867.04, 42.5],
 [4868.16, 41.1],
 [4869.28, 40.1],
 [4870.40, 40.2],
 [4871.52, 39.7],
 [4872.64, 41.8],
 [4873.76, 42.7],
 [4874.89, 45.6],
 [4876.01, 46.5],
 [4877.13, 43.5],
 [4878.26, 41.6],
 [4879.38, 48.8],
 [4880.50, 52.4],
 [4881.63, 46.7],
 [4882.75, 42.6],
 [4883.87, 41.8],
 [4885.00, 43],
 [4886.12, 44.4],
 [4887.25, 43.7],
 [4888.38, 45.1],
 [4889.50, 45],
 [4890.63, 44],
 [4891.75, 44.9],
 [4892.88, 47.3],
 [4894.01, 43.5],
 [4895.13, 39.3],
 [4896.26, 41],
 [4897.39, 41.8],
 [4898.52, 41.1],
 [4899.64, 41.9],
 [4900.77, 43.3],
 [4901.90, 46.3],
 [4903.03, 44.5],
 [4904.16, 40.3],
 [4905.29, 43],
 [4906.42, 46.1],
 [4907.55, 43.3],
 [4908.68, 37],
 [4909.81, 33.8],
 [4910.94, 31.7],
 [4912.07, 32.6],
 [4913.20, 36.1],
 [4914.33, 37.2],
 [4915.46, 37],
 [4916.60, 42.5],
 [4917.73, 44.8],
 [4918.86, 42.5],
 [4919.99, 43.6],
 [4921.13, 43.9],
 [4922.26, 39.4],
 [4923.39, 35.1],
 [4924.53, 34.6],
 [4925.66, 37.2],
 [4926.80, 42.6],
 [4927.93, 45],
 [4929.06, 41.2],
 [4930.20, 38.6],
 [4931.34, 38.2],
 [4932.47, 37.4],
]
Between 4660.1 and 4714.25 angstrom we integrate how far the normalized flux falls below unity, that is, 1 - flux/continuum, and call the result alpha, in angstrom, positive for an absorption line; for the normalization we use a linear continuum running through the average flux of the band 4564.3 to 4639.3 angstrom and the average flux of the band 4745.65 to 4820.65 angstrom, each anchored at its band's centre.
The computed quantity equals 5.20 angstrom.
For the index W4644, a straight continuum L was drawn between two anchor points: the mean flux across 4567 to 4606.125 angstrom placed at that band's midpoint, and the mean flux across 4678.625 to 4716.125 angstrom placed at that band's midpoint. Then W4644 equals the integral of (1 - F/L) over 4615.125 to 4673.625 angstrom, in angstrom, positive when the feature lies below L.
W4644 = 2.1 angstrom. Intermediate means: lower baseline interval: 32.7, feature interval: 32.1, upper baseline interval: 33.8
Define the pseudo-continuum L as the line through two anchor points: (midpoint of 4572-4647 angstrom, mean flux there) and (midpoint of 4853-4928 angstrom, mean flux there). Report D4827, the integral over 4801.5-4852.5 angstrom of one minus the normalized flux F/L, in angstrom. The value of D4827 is 1.36 angstrom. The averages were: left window 33.5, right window 41.6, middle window 38.7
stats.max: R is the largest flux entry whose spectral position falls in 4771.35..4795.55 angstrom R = 40.4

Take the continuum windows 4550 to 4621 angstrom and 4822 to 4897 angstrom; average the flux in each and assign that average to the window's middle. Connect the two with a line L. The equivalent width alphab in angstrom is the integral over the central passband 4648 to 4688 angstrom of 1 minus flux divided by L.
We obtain 4.0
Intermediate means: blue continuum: 32.9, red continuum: 40.9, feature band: 31.8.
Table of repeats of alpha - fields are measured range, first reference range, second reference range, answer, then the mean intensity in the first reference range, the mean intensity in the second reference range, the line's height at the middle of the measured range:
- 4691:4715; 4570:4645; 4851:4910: 2.5 angstrom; 33.5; 42.7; 36.7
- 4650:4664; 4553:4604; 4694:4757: 0.5 angstrom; 33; 33.1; 33.1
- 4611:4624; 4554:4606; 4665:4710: -1.7 angstrom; 32.9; 32.1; 32.6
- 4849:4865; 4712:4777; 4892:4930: -0.9 angstrom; 33.9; 40.6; 38.5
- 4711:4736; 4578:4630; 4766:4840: 0.7 angstrom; 34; 37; 35.8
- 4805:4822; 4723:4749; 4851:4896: 0.4 angstrom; 35.8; 42.9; 39.8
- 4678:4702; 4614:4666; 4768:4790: -1.3 angstrom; 33.6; 35.3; 34.2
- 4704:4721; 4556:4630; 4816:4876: 3.2 angstrom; 34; 39.5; 36.6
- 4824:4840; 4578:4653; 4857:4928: 1.4 angstrom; 33.5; 41.6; 39.8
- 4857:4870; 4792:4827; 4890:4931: -0.1 angstrom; 38.9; 40.8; 39.9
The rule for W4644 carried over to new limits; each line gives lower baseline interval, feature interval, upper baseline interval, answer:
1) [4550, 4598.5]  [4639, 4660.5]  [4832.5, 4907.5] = 0.5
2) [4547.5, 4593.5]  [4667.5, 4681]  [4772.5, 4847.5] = 2.0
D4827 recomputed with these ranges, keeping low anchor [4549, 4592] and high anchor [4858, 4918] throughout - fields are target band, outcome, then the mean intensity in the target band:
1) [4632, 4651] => 0.5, 33.4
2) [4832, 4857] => 0.7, 39.4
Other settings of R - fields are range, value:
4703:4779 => 41.3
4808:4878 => 51.4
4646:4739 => 44.1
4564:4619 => 42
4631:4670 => 38.1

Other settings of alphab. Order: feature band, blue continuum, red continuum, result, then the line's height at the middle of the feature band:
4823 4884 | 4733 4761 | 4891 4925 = -3.26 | 38.2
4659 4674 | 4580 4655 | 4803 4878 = 4.33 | 34.9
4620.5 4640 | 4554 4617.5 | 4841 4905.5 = -0.24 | 34.5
